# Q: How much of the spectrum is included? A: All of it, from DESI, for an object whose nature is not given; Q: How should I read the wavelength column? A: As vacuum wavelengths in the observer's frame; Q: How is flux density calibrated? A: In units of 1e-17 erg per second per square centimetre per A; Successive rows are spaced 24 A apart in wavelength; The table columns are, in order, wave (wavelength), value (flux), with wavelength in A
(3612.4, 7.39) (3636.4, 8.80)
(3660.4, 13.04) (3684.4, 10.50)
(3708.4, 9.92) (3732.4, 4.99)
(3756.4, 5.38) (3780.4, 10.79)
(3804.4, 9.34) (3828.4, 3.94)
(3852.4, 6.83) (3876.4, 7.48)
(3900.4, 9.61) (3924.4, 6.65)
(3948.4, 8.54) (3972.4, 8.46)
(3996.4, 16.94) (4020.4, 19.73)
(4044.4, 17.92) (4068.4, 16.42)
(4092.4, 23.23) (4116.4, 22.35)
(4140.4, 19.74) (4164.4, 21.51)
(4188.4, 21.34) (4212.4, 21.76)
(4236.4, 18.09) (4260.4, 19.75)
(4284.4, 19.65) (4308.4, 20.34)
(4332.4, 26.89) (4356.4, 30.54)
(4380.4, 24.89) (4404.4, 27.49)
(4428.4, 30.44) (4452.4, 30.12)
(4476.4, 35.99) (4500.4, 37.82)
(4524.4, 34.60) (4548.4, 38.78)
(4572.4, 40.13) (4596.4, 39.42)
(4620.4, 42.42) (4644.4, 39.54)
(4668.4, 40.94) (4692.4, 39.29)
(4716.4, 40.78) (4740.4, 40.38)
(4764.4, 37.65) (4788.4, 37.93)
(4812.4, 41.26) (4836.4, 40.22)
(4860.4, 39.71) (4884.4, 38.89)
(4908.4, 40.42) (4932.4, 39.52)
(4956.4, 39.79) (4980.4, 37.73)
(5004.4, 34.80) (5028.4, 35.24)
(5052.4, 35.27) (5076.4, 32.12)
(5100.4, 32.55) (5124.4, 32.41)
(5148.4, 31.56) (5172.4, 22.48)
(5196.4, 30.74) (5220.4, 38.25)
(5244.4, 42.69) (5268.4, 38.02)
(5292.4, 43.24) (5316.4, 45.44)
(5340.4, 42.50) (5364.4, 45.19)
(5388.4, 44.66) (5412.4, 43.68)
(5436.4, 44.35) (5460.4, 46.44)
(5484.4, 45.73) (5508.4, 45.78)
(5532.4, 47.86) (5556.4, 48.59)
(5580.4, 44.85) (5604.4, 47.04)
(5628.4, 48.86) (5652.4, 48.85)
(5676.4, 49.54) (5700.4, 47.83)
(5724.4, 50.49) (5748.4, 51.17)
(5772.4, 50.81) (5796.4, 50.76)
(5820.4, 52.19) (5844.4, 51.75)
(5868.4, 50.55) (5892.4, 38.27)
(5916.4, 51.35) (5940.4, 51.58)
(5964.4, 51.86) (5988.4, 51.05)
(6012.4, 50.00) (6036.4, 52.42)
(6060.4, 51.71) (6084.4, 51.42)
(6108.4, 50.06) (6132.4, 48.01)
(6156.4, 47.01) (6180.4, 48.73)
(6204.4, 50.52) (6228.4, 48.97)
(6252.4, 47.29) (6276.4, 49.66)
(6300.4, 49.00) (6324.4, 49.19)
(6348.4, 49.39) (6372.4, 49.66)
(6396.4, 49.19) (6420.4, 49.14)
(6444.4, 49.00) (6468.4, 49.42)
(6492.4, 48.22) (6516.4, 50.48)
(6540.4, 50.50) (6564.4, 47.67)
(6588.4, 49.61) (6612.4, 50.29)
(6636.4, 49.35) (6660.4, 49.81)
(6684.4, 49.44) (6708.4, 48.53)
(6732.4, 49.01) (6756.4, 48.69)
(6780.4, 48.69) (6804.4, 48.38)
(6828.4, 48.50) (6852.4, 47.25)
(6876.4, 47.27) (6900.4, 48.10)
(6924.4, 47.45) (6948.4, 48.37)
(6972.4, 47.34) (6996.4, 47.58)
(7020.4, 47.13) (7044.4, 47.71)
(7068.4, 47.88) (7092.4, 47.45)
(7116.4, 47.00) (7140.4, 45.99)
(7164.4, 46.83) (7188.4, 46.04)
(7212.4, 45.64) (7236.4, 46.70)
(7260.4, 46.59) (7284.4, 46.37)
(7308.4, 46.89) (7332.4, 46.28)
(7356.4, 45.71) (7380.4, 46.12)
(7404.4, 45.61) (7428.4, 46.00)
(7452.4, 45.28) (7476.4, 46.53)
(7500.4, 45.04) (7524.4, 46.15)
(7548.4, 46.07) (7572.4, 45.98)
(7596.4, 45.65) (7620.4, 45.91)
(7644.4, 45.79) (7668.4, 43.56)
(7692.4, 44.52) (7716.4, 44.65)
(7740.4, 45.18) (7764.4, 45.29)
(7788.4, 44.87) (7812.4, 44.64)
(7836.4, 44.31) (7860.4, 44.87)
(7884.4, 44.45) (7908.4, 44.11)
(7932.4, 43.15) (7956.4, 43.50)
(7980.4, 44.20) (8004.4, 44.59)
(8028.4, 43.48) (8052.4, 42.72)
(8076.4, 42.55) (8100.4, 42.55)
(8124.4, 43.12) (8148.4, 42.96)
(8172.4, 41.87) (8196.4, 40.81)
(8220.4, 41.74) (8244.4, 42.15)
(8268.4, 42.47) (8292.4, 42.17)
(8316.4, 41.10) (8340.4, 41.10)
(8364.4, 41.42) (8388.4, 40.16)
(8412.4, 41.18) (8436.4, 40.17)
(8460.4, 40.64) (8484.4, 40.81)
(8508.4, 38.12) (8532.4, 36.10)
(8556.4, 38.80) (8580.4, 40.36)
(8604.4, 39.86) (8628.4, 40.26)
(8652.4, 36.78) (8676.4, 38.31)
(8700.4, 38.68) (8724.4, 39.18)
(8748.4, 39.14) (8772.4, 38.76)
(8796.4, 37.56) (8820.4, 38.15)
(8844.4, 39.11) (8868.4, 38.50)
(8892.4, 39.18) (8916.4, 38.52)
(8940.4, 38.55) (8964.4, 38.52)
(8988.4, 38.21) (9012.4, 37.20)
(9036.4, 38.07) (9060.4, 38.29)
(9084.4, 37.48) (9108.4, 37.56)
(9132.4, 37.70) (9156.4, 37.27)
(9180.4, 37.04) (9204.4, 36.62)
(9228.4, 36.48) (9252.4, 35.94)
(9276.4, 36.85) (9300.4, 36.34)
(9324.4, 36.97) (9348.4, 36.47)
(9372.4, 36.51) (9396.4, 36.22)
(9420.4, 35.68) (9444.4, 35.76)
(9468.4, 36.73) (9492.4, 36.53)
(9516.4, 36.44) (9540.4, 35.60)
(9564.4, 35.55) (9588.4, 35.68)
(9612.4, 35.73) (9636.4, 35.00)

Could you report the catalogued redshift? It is 0.000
